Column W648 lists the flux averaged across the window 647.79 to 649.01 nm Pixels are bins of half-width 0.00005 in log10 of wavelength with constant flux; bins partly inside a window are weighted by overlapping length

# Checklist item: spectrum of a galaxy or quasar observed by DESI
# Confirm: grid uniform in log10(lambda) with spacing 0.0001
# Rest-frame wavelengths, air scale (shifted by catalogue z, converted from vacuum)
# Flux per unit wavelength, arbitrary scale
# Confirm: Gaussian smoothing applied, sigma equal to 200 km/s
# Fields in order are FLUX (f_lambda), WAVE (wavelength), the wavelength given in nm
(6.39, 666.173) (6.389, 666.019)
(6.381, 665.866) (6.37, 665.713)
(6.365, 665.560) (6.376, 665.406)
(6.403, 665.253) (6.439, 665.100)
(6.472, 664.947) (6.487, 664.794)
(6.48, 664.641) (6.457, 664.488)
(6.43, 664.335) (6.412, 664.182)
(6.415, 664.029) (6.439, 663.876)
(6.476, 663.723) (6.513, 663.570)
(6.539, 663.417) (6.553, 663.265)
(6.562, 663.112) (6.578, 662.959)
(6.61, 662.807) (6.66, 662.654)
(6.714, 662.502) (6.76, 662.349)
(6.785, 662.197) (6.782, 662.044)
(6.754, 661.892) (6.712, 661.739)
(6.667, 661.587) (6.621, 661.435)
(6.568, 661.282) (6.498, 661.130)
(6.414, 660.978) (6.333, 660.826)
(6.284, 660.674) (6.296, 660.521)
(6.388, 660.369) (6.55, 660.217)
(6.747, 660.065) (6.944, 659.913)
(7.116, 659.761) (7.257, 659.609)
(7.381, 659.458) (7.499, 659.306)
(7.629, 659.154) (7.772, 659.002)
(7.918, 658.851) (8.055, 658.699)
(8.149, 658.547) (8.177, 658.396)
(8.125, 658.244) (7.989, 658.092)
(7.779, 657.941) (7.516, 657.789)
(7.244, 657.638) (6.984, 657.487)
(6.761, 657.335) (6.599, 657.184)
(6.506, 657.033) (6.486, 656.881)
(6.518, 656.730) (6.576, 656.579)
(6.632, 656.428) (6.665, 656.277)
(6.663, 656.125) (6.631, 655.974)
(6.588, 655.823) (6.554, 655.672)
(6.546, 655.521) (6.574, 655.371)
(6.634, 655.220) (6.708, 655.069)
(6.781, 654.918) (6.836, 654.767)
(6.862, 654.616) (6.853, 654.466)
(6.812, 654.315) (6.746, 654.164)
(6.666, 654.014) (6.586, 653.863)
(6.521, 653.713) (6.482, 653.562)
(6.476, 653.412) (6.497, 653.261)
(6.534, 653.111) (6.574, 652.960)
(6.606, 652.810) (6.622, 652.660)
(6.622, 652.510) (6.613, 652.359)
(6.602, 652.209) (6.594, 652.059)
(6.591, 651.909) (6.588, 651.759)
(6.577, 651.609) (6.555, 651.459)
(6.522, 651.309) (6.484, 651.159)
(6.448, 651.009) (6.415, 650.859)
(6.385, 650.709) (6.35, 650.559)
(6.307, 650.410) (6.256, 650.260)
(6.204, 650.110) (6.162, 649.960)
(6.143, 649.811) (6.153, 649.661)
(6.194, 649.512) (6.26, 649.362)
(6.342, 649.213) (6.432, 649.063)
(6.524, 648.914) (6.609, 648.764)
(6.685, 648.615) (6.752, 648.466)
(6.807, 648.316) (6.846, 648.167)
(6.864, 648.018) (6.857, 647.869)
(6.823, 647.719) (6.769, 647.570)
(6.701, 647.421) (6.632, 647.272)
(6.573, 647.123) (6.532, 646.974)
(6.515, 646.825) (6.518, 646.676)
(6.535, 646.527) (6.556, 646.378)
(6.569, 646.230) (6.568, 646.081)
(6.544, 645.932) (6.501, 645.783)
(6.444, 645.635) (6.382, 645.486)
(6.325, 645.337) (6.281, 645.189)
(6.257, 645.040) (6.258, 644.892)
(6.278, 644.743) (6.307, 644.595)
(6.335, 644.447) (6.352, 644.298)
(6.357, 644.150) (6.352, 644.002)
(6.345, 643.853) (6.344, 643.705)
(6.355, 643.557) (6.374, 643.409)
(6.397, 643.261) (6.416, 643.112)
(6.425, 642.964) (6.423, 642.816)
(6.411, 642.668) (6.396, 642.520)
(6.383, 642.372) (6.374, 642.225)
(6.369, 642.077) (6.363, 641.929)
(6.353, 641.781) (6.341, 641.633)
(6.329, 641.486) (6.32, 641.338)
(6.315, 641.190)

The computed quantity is 6.74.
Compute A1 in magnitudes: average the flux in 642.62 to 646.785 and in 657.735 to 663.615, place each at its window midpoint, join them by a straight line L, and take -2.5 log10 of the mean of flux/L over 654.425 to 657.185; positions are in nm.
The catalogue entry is 0.029 mag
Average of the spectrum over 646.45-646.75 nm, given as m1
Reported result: 6.52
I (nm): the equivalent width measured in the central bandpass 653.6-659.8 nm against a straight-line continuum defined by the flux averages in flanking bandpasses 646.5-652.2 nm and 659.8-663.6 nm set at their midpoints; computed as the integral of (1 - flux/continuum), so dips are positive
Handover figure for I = -0.45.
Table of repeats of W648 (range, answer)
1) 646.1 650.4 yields 6.53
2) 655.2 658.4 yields 6.92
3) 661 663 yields 6.67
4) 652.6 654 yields 6.55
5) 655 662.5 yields 6.94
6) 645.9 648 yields 6.63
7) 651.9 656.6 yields 6.63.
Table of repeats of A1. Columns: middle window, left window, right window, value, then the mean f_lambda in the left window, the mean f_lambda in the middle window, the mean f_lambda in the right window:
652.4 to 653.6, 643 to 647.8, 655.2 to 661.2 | 0.04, 6.45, 6.55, 7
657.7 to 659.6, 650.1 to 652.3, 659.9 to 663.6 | -0.19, 6.47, 7.81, 6.59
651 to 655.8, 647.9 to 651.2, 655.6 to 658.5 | 0.02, 6.44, 6.62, 7.01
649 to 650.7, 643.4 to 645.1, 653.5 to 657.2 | 0.04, 6.33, 6.26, 6.64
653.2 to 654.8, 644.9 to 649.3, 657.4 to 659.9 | 0.09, 6.57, 6.66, 7.64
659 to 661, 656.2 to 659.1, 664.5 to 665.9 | 0.02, 7.29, 6.88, 6.42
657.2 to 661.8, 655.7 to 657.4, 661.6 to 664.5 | -0.09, 6.6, 7.14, 6.59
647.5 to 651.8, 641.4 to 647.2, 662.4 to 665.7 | -0.01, 6.4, 6.49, 6.49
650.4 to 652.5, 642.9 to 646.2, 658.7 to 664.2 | 0.00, 6.37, 6.51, 6.77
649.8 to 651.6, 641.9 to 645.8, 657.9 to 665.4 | 0.03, 6.36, 6.37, 6.86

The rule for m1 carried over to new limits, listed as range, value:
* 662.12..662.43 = 6.76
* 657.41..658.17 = 7.5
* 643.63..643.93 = 6.34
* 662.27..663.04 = 6.67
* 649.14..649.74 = 6.24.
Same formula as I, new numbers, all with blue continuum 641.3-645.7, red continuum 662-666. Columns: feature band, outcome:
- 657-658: -0.093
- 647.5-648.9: -0.083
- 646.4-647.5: -0.033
